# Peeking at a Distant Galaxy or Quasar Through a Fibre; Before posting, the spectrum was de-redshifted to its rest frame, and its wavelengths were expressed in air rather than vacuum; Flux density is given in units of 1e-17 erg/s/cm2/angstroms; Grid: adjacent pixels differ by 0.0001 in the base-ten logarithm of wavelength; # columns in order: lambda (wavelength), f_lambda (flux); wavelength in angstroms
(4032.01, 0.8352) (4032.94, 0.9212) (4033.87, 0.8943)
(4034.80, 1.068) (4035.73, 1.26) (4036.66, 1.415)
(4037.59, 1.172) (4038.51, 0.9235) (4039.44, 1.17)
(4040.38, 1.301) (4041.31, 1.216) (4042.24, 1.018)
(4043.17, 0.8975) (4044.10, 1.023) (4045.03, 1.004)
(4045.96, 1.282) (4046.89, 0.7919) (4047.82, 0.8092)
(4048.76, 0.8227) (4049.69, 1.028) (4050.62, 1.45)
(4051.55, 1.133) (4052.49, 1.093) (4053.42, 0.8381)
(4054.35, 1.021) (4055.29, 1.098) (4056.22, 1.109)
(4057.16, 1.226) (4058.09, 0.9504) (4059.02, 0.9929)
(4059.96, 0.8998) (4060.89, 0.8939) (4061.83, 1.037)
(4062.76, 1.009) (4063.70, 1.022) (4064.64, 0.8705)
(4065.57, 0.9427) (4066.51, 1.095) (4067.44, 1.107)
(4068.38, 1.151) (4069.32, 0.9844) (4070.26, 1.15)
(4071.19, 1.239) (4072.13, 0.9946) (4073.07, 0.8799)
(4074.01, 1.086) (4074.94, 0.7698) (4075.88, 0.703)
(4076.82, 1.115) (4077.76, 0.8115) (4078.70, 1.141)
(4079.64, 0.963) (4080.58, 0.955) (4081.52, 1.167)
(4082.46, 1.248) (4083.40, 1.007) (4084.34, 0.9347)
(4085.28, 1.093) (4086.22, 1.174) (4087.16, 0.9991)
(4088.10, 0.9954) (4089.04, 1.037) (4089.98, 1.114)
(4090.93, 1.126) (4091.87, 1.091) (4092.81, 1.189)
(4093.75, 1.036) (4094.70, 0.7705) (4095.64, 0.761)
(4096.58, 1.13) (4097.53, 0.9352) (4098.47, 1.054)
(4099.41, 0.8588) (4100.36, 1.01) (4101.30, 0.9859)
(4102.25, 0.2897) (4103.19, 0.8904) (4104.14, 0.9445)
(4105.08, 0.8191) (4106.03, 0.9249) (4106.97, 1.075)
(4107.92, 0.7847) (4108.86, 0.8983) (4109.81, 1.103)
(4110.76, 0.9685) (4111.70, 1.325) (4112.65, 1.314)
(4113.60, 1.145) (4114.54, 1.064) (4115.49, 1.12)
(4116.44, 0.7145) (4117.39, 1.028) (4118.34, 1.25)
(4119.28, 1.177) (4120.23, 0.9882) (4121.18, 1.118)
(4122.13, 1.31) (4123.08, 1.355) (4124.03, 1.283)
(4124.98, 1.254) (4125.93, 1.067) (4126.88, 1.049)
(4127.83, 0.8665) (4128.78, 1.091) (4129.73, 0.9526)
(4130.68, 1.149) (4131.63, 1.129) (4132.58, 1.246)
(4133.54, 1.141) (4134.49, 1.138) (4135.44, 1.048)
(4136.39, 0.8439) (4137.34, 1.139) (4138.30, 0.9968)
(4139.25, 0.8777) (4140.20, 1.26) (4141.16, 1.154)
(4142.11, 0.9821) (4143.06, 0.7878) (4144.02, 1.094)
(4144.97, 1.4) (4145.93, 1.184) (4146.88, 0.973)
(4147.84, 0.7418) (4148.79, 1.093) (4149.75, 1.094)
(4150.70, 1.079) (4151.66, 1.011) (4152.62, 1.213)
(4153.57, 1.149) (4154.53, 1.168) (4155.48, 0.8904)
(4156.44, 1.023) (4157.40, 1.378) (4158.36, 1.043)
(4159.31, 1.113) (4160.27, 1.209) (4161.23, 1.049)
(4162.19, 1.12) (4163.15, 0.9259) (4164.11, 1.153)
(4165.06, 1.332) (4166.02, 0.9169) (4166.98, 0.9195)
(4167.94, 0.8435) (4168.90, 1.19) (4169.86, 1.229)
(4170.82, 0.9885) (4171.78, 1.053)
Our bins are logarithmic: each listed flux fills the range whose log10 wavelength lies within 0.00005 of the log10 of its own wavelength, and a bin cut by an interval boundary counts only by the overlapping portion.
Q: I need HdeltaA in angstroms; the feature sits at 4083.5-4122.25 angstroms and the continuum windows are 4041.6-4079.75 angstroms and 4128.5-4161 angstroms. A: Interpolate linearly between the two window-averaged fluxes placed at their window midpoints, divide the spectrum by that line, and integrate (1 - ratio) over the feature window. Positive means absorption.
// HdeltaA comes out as 1.4 angstroms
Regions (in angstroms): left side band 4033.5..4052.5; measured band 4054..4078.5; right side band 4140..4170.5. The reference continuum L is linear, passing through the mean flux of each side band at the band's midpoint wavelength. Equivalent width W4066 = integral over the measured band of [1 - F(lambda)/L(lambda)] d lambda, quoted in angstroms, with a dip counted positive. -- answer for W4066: 1.7 angstroms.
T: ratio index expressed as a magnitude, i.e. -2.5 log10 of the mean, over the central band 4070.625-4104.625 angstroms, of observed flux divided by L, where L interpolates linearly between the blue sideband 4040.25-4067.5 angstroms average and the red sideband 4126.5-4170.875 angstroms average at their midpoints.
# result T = 0.06 mag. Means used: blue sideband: 1.03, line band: 0.987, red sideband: 1.07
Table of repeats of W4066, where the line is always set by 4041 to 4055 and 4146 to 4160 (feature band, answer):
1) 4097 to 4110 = 2.0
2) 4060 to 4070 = 0.2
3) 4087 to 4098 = 0.3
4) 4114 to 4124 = -0.6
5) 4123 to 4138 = -0.5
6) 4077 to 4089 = 0.0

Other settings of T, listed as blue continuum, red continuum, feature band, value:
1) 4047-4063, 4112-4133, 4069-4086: 0.040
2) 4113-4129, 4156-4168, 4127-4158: 0.028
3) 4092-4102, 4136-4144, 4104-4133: -0.101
